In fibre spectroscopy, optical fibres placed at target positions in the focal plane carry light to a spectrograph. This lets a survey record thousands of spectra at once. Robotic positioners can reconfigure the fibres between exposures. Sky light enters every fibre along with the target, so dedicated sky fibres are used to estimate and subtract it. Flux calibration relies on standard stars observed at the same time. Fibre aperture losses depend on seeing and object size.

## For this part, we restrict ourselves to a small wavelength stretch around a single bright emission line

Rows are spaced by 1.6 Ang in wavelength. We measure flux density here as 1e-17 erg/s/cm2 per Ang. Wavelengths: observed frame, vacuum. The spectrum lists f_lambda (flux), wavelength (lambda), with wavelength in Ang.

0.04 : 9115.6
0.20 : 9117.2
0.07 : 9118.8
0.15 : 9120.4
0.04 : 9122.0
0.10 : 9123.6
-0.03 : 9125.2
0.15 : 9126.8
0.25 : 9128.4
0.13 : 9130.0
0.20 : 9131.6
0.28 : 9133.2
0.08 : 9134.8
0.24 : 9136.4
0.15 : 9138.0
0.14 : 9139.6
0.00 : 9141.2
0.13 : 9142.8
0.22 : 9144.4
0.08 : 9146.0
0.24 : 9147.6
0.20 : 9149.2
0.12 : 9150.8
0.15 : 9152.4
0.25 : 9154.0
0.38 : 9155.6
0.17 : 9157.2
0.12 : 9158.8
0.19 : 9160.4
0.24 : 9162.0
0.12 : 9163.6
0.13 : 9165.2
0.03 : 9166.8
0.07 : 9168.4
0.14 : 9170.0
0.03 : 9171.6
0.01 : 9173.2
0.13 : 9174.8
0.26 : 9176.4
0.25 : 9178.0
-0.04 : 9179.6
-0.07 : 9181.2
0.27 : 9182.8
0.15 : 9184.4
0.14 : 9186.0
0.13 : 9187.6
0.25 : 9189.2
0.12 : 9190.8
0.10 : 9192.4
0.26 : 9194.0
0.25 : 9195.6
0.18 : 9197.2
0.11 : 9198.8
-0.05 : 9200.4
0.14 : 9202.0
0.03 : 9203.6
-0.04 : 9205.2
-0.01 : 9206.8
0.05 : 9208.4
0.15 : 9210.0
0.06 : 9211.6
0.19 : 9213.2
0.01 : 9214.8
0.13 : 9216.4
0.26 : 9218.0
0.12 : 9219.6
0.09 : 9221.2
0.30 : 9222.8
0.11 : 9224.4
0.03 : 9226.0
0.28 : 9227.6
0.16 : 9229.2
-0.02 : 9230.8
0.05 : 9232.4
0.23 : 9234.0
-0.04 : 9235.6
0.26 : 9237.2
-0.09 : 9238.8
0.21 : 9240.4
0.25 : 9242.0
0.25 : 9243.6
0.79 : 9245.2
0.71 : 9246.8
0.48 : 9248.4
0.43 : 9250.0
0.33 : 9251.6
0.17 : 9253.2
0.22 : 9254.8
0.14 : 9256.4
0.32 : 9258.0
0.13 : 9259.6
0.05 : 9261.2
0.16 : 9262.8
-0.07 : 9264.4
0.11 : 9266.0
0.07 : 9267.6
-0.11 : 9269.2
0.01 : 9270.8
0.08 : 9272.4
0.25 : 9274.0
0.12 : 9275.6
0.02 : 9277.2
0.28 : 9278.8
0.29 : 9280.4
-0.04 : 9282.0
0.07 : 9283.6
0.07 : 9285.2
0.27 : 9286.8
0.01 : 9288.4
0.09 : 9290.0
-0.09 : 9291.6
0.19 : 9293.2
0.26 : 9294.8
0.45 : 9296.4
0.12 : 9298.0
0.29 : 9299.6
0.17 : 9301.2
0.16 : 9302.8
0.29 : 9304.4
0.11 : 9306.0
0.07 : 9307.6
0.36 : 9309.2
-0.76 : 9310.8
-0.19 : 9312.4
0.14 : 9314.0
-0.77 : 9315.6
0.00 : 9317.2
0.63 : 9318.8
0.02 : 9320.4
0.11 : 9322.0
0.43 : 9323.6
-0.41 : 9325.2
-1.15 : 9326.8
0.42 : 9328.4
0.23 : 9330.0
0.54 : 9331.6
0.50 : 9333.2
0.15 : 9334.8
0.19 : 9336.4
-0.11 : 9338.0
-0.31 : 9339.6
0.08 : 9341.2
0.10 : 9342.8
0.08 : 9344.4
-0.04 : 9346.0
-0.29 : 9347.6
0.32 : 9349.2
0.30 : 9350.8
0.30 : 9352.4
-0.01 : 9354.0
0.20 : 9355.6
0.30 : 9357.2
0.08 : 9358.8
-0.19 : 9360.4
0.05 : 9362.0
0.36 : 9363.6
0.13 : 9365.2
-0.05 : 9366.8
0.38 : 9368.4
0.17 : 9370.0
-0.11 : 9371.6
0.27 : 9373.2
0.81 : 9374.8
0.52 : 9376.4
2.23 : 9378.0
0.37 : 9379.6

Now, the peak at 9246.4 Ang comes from Hbeta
